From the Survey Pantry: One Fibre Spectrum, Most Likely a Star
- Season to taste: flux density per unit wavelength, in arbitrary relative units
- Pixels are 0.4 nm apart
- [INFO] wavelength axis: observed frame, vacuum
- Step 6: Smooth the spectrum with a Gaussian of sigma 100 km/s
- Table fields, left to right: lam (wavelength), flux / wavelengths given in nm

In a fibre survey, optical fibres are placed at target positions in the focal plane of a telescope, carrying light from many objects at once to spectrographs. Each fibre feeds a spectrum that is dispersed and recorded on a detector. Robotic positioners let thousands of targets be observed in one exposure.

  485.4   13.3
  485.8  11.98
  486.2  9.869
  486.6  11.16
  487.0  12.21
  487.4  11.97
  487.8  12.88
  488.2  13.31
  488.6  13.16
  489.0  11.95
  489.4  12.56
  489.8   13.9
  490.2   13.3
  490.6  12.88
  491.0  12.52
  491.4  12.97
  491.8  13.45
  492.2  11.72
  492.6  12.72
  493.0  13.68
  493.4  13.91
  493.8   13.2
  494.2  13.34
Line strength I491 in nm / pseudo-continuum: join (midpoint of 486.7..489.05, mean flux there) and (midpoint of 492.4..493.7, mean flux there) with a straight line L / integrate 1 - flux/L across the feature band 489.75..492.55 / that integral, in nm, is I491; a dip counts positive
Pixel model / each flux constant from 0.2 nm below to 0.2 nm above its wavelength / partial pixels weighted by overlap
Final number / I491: 0.04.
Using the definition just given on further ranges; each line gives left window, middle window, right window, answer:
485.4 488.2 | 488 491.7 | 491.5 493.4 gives -0.138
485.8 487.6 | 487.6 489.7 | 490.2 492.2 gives -0.141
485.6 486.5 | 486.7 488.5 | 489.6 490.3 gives -0.078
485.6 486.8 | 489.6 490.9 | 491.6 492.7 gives -0.128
